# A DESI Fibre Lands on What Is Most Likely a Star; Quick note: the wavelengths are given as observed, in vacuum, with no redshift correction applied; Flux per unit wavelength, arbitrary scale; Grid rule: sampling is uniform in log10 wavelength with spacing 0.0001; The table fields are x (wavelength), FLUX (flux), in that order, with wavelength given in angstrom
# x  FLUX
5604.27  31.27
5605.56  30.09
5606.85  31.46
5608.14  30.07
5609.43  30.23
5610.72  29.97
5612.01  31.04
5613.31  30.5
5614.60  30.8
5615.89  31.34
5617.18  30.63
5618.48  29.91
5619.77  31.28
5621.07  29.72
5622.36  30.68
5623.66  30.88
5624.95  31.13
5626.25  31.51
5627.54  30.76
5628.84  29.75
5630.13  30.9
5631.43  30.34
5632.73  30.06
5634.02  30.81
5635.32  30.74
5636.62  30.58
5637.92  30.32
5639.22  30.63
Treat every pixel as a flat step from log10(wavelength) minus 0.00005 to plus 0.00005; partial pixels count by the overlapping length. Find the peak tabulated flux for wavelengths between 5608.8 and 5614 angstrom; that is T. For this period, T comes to 31.04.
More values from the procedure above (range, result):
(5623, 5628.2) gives 31.51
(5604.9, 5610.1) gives 31.46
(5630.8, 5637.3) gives 30.81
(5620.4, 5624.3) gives 30.88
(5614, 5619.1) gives 31.34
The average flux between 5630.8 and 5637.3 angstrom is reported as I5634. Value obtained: 30.5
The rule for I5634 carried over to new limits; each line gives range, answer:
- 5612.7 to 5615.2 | 30.7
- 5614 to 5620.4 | 30.8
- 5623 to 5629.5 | 30.8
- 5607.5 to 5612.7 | 30.3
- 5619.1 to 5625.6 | 30.7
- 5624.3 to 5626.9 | 31.4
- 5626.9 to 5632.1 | 30.4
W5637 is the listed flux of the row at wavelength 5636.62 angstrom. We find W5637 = 30.58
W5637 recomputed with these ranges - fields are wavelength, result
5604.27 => 31.27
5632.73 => 30.06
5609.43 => 30.23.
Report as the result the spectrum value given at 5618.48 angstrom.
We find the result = 29.91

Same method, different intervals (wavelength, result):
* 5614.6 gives 30.8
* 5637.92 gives 30.32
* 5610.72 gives 29.97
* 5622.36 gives 30.68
